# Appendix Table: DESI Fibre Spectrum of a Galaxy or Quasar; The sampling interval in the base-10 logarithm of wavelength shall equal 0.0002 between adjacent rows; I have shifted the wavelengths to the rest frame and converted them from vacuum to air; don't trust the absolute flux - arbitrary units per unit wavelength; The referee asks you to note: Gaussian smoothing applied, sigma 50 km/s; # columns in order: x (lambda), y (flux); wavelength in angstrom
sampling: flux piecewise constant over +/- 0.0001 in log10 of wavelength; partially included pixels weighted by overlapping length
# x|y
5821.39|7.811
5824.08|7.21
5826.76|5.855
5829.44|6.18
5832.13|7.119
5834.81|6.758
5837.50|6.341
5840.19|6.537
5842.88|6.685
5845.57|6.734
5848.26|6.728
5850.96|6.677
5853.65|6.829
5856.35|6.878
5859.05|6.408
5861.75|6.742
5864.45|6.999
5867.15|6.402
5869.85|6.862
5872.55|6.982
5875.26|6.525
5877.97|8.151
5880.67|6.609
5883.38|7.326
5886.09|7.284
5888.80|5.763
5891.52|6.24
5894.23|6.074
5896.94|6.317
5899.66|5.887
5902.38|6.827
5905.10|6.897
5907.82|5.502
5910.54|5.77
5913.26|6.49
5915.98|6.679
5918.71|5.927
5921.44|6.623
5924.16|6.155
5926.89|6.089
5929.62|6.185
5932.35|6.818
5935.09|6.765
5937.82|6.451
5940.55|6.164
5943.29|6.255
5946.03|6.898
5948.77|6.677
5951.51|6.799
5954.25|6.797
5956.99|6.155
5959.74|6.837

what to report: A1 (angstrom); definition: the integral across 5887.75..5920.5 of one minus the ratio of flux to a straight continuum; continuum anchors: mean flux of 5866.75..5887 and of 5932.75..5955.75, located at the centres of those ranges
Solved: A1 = 3.1 angstrom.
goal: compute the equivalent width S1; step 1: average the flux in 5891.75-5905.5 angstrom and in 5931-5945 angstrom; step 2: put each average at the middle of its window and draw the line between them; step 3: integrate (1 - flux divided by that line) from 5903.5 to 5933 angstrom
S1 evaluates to 0.7 angstrom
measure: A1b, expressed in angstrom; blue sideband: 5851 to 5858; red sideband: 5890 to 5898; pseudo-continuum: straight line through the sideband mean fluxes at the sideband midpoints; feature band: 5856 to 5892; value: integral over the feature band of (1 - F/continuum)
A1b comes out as -1.7 angstrom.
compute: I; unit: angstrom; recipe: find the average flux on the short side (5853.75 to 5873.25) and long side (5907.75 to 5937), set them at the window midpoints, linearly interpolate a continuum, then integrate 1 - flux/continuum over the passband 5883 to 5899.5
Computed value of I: 0.35 angstrom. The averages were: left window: 6.75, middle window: 6.41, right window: 6.31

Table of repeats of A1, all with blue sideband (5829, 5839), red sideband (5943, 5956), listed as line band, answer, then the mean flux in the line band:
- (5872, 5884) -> -0.82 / 7.11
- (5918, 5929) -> 0.78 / 6.22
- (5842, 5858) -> -0.25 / 6.75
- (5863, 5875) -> -0.23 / 6.79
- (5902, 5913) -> 0.76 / 6.22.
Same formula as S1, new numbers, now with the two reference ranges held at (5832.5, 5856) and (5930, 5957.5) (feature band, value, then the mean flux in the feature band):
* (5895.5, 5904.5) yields 0.32 angstrom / 6.39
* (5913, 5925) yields 0.42 angstrom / 6.38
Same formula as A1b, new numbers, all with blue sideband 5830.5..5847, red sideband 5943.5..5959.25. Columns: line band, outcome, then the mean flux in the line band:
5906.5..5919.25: 1.1 angstrom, 6.09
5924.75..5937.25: 0.4 angstrom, 6.44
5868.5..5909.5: 0.4 angstrom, 6.61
